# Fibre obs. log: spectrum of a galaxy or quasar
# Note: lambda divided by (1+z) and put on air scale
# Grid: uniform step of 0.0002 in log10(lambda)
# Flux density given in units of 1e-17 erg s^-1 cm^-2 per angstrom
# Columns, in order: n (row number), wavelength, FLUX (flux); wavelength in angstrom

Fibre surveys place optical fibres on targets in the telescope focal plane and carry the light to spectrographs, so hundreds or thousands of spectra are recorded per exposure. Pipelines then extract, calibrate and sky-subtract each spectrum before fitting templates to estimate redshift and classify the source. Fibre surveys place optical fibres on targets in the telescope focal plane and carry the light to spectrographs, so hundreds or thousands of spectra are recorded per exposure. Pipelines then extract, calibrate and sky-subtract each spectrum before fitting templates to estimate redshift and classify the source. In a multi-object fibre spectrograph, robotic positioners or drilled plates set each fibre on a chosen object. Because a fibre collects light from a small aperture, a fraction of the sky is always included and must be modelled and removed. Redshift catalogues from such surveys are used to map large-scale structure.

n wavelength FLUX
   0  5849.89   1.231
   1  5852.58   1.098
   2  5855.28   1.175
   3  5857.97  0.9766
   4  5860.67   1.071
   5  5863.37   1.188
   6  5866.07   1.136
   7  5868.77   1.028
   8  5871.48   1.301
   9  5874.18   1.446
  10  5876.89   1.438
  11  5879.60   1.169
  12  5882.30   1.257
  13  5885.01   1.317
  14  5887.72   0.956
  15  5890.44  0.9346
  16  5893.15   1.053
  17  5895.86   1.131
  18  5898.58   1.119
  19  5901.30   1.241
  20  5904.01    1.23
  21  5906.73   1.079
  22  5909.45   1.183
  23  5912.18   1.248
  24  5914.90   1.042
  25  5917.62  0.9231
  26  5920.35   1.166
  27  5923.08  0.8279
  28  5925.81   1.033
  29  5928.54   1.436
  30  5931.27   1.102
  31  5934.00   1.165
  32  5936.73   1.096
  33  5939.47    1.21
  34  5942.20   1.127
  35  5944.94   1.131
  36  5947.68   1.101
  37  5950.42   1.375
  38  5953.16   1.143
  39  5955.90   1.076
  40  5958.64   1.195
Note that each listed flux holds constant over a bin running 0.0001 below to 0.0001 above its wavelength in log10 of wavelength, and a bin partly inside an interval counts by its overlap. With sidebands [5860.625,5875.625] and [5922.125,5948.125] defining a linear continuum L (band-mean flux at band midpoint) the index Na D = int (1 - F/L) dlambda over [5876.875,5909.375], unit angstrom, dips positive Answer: 0.77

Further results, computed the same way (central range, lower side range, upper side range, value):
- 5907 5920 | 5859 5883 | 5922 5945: 0.63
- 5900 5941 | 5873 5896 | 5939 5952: 1.94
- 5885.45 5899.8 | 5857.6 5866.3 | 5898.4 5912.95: 1.29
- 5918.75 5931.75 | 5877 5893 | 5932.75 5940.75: 0.49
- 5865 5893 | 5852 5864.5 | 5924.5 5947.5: -1.92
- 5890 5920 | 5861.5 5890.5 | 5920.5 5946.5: 1.32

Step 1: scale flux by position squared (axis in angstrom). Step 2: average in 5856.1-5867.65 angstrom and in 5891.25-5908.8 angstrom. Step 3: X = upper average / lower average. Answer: 1.05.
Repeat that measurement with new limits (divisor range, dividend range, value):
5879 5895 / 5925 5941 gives 1.08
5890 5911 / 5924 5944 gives 1.04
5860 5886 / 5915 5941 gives 0.91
